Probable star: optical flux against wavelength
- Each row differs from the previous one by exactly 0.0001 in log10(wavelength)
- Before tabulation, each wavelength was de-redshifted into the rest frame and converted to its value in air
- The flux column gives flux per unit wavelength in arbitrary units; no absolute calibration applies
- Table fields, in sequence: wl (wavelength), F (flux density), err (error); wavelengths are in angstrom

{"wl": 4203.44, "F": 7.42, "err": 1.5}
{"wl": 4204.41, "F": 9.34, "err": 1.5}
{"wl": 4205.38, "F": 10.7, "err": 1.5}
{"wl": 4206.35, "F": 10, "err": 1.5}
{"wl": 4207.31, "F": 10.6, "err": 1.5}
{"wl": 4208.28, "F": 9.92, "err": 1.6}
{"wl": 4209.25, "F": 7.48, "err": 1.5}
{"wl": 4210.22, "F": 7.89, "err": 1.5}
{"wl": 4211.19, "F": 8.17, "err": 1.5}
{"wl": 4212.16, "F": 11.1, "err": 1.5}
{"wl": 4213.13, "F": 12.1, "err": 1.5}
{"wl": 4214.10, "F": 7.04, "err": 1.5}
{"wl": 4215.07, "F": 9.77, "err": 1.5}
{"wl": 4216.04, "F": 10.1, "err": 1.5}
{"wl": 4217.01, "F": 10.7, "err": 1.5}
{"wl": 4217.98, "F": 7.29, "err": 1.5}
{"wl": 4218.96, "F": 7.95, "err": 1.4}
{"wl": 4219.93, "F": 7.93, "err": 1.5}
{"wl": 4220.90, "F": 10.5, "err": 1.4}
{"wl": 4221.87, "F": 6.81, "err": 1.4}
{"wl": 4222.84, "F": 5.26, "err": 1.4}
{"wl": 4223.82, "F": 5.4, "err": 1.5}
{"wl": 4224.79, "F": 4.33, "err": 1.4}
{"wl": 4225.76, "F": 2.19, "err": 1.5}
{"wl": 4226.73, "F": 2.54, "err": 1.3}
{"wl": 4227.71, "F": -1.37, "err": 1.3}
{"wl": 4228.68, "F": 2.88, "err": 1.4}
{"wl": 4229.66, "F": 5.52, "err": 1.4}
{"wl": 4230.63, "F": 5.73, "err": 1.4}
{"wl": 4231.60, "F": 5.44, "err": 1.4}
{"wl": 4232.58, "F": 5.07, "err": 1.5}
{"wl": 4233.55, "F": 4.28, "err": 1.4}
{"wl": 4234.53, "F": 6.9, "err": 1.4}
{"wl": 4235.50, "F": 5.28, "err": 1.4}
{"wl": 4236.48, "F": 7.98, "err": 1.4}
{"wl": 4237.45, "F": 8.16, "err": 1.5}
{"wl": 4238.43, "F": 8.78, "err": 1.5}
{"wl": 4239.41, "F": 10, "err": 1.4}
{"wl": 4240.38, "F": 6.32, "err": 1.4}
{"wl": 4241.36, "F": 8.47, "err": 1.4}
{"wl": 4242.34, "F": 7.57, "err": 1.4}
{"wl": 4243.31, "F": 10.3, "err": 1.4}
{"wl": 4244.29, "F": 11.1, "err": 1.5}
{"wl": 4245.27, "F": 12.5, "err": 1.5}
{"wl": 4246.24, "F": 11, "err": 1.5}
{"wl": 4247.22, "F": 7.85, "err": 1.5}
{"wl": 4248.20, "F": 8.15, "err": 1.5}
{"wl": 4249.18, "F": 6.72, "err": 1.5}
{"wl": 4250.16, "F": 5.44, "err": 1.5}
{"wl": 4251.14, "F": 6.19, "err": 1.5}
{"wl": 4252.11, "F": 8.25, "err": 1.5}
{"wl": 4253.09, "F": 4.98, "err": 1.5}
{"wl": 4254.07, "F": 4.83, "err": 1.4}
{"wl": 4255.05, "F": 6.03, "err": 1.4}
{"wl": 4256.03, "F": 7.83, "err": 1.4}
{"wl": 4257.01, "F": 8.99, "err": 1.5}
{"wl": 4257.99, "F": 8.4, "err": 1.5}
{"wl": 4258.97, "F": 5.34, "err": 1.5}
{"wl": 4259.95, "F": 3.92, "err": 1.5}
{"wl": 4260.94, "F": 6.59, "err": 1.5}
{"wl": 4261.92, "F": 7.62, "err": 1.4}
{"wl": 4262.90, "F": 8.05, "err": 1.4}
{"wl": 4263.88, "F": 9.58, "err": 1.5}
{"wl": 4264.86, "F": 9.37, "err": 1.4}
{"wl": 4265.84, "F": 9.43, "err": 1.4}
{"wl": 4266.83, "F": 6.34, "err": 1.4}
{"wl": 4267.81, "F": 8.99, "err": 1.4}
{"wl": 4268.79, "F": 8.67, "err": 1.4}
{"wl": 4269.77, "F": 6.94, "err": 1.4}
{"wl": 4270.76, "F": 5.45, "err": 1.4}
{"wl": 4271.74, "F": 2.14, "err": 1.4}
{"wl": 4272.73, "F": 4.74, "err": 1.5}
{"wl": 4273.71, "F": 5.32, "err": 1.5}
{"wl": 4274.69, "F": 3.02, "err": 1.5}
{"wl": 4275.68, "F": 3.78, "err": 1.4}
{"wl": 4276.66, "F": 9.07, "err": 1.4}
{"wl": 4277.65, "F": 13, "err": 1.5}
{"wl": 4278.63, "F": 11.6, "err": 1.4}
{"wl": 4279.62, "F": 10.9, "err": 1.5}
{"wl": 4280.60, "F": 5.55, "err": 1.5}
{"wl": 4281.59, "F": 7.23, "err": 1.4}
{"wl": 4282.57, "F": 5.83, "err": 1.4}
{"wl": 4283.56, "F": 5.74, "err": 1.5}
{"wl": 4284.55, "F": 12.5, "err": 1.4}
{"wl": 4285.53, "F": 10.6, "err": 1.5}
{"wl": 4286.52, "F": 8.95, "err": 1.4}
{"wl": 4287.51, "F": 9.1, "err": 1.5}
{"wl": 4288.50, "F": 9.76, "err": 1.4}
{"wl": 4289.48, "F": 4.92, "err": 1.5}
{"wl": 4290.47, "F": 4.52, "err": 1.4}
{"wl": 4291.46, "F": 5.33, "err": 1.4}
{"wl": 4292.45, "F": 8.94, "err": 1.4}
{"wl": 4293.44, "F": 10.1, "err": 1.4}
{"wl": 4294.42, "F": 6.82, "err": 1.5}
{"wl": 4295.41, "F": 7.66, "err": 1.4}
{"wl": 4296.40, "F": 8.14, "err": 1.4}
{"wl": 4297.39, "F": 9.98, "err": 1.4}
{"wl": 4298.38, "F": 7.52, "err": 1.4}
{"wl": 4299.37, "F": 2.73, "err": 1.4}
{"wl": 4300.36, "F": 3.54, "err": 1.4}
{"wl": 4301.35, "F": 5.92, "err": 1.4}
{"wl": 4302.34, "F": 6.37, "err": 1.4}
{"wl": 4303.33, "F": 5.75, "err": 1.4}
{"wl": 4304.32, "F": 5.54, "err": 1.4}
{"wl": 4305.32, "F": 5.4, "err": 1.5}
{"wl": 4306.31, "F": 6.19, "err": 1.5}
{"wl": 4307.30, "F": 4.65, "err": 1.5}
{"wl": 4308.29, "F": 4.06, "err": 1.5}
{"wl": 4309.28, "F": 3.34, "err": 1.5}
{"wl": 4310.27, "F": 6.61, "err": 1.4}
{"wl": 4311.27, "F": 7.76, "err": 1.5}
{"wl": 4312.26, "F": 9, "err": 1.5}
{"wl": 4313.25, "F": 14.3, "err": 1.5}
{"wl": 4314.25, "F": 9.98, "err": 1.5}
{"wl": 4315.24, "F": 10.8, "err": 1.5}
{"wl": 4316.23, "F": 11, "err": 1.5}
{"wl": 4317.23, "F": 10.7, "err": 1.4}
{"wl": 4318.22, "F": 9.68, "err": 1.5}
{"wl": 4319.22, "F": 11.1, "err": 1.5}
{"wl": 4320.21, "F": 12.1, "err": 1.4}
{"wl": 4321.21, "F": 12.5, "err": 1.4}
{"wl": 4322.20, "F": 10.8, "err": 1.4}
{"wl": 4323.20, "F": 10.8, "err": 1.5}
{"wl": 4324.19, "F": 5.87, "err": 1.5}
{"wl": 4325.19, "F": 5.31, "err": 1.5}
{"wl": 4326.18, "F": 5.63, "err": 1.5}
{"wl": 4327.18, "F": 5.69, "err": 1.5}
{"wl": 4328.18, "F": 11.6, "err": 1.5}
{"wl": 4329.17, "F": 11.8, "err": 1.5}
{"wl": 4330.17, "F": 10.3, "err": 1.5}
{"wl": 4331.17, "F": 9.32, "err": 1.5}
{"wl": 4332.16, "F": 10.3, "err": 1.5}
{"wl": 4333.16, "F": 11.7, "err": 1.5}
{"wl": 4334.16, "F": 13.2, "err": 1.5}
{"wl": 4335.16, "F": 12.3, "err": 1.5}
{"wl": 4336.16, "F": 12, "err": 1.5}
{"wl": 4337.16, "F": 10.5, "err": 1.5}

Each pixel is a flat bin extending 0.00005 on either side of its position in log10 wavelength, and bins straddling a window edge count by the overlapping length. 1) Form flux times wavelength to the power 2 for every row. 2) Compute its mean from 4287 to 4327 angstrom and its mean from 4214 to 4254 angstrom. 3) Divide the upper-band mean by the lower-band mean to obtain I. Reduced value 1.1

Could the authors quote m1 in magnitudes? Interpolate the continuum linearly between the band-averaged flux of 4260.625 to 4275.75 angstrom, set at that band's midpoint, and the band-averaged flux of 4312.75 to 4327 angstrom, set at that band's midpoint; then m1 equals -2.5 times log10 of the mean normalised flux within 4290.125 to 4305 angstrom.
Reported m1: 0.28 mag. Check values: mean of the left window 6.71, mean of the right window 9.94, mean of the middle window 6.59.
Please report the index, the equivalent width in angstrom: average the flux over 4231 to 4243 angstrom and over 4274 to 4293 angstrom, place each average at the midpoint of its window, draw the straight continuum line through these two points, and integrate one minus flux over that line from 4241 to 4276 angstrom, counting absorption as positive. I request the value 0.9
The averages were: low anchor 7.06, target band 7.23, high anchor 7.89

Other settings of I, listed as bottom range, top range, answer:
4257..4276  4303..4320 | 1.25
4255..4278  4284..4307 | 1.04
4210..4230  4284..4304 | 1.12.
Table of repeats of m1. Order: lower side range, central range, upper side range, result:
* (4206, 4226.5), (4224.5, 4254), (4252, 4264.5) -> 0.124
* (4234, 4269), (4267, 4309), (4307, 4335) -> 0.231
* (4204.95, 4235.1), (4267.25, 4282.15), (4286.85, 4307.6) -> -0.049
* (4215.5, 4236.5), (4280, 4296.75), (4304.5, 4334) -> 0.017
